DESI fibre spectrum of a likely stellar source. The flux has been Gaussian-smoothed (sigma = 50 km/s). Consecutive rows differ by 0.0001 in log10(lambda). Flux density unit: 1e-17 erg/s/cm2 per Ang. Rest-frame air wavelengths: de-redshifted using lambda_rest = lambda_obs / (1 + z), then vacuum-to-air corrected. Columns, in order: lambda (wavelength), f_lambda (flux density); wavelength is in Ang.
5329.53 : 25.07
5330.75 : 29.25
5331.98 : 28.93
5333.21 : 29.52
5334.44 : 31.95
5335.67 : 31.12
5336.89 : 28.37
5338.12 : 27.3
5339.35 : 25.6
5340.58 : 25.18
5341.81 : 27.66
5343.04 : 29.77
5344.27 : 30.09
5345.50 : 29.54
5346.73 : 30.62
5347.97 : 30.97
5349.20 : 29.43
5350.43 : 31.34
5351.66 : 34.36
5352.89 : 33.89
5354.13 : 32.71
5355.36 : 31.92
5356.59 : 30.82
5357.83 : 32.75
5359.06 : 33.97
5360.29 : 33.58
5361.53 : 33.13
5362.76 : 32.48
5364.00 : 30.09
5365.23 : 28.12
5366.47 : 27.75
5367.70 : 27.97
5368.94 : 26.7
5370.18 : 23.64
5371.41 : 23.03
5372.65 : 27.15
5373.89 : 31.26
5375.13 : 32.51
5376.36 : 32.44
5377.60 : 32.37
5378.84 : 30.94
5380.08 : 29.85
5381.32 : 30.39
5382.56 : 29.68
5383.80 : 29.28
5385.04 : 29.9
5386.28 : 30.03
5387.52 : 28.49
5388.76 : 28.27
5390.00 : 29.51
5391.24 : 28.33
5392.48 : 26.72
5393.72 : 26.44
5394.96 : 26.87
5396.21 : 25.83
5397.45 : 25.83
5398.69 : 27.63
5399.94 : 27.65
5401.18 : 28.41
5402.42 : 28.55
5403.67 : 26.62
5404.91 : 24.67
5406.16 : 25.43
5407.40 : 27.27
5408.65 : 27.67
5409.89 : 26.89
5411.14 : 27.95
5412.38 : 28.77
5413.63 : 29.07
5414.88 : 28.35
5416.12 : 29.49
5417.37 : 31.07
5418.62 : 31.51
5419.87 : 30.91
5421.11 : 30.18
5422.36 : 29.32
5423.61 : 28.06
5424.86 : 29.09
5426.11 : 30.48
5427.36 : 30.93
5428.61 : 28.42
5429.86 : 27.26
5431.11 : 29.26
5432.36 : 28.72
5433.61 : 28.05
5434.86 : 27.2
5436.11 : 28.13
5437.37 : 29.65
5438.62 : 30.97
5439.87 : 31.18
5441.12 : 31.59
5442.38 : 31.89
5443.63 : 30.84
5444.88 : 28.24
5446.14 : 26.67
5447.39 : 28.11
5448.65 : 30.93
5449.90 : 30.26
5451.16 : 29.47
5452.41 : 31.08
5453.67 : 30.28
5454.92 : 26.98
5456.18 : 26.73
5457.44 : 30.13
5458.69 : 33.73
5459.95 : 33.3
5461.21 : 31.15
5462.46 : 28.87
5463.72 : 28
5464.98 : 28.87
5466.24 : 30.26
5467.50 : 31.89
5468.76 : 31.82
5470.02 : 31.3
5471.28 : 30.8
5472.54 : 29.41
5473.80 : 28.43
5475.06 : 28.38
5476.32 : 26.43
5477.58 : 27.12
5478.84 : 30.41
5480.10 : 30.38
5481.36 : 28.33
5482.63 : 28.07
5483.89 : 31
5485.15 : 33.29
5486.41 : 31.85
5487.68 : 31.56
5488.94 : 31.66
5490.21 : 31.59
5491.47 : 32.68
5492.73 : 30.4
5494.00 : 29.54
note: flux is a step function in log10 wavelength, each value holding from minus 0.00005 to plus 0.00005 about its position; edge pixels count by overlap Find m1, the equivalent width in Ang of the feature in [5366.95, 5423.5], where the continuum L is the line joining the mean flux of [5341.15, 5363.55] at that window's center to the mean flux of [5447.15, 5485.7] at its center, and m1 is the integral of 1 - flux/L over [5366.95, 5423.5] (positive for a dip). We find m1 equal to 4.5 Ang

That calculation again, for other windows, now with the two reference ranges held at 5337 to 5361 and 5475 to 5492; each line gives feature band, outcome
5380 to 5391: 0.4 Ang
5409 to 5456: 1.6 Ang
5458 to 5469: -0.2 Ang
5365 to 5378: 0.9 Ang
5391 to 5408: 2.0 Ang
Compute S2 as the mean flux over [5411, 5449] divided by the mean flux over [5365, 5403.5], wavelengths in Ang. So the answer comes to 1.0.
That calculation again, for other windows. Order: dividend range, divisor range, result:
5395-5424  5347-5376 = 0.92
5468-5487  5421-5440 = 1.02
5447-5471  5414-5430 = 1.02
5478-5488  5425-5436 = 1.06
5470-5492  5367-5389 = 1.03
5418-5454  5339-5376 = 0.99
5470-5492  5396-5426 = 1.07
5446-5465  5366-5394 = 1.03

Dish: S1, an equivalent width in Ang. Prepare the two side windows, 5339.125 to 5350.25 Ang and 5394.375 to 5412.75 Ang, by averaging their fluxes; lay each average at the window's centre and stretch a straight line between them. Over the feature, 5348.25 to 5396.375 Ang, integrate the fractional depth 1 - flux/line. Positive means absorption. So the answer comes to -3.1 Ang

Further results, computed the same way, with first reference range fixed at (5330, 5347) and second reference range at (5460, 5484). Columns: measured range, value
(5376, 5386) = -0.5 Ang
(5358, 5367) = -0.7 Ang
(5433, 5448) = 0.0 Ang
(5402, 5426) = 0.6 Ang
